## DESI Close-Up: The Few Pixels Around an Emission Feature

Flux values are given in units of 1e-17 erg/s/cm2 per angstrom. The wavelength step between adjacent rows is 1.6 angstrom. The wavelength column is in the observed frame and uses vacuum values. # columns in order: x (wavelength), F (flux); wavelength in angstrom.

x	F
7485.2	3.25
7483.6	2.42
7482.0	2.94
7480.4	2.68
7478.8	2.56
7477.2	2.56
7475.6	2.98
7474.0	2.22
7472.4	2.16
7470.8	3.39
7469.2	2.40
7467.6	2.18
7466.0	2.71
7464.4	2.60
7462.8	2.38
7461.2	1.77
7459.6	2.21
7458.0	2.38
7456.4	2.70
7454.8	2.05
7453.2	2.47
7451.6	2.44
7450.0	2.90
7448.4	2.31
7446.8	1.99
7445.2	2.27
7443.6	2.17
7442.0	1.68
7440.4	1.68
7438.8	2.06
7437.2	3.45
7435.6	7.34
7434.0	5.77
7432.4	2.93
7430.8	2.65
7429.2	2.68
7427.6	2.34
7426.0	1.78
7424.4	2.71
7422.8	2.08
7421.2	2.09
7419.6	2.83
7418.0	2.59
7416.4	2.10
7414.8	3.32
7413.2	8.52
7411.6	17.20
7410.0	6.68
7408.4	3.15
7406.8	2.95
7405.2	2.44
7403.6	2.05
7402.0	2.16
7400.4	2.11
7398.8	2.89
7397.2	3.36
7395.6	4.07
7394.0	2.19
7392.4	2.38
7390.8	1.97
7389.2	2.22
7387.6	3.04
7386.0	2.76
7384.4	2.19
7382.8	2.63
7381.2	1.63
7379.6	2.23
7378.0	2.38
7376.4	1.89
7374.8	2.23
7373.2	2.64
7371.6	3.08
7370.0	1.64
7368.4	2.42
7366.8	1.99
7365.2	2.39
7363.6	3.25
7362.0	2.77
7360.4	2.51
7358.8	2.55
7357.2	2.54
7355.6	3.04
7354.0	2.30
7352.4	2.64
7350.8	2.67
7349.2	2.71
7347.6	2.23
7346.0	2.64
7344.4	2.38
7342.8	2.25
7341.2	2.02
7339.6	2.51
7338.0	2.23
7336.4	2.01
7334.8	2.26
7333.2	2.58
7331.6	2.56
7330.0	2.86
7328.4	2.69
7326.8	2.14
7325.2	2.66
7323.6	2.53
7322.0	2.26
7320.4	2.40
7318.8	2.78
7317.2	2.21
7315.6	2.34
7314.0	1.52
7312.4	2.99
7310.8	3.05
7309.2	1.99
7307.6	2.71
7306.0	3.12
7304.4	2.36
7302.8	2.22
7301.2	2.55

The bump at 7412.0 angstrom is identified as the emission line H-alpha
